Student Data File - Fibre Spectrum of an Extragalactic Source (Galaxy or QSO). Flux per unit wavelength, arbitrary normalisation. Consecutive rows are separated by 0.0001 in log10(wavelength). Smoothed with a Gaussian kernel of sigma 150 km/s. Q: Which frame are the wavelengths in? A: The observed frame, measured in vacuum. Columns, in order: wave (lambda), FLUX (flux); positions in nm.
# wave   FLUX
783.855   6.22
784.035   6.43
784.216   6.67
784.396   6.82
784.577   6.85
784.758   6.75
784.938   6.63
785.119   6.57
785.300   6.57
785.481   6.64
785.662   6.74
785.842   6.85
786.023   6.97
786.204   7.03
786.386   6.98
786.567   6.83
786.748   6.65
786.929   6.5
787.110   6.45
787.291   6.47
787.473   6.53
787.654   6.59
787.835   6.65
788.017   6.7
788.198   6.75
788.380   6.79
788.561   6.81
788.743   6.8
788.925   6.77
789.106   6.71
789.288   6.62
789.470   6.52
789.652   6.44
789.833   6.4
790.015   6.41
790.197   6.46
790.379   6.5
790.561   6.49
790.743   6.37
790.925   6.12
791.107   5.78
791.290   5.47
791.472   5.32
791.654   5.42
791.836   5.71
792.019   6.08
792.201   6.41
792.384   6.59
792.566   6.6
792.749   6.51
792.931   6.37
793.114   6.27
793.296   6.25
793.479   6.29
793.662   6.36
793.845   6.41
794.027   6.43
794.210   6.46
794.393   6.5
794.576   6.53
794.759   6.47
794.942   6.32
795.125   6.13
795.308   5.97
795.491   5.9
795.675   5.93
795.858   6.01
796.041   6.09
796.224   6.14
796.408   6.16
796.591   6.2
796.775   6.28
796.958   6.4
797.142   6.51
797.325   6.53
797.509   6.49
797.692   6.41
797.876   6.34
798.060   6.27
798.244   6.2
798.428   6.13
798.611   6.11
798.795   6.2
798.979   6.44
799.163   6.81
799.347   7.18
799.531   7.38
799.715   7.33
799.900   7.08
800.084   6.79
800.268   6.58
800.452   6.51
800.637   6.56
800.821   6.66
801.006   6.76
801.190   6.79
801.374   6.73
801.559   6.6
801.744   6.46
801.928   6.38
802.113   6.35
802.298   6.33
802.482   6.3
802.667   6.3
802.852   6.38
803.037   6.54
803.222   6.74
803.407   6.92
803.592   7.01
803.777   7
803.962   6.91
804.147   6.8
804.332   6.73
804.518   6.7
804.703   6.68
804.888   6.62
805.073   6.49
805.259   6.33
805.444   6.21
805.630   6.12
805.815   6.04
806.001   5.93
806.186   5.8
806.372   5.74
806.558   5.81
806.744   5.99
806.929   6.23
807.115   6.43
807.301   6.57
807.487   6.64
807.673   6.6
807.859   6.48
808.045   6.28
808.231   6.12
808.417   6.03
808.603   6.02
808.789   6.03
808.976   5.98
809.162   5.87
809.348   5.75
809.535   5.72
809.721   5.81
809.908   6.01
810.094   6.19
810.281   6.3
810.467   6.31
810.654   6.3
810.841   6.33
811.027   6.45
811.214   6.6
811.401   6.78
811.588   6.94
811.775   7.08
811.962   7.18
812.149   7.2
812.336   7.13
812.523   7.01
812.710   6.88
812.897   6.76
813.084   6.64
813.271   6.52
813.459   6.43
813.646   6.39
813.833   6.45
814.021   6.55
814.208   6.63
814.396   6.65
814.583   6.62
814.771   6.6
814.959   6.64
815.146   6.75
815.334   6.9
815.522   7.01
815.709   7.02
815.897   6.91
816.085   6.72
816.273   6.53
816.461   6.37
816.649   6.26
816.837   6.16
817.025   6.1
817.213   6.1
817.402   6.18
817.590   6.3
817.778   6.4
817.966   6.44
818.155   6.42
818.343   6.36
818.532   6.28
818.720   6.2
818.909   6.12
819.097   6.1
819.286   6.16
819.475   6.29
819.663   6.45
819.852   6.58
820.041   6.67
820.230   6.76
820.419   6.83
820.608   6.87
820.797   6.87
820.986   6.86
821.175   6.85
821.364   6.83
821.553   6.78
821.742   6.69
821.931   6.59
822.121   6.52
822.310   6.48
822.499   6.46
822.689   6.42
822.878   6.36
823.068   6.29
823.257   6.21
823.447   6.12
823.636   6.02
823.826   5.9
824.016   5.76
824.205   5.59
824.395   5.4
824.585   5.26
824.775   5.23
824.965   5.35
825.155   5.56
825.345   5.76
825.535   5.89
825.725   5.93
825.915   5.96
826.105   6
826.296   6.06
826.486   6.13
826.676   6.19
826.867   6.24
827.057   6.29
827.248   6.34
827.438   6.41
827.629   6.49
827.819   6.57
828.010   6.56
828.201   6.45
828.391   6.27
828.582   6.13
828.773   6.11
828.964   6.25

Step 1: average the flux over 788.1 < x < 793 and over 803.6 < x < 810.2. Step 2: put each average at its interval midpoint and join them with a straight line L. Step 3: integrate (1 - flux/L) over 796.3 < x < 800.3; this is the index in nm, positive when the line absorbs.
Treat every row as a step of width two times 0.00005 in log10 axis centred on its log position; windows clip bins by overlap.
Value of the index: -0.15 nm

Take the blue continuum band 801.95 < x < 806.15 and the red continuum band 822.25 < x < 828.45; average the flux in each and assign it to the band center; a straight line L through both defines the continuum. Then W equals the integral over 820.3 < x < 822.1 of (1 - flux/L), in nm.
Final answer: -0.19 nm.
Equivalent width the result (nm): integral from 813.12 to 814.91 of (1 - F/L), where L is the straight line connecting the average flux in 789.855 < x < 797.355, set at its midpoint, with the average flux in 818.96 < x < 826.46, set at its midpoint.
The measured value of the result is -0.093 nm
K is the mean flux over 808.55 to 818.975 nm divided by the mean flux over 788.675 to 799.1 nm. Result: 1.03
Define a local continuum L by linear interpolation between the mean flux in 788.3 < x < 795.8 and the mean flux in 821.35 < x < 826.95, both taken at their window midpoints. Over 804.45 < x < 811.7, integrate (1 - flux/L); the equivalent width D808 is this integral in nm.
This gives -0.07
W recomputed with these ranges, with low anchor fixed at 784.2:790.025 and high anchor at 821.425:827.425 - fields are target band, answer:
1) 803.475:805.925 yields -0.074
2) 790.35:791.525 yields 0.110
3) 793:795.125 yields 0.062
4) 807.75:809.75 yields 0.097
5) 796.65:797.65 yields 0.013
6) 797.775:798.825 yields 0.047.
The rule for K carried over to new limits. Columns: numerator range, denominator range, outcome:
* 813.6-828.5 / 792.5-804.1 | 0.98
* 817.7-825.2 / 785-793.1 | 0.97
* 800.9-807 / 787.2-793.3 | 1.01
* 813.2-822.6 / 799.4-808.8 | 1.01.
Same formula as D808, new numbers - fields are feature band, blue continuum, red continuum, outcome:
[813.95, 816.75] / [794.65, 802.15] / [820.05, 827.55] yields -0.17 nm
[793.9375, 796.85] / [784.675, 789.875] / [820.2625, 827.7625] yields 0.16 nm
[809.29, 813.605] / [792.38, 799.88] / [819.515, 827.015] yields -0.17 nm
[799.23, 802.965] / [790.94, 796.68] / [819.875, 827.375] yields -0.30 nm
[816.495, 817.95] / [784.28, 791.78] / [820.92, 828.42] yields 0.00 nm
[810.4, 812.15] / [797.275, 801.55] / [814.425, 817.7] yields -0.04 nm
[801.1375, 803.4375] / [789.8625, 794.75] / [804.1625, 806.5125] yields -0.08 nm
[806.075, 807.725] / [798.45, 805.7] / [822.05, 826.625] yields 0.07 nm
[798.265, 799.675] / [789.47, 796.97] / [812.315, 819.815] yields -0.07 nm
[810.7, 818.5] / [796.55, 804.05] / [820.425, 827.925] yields -0.32 nm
